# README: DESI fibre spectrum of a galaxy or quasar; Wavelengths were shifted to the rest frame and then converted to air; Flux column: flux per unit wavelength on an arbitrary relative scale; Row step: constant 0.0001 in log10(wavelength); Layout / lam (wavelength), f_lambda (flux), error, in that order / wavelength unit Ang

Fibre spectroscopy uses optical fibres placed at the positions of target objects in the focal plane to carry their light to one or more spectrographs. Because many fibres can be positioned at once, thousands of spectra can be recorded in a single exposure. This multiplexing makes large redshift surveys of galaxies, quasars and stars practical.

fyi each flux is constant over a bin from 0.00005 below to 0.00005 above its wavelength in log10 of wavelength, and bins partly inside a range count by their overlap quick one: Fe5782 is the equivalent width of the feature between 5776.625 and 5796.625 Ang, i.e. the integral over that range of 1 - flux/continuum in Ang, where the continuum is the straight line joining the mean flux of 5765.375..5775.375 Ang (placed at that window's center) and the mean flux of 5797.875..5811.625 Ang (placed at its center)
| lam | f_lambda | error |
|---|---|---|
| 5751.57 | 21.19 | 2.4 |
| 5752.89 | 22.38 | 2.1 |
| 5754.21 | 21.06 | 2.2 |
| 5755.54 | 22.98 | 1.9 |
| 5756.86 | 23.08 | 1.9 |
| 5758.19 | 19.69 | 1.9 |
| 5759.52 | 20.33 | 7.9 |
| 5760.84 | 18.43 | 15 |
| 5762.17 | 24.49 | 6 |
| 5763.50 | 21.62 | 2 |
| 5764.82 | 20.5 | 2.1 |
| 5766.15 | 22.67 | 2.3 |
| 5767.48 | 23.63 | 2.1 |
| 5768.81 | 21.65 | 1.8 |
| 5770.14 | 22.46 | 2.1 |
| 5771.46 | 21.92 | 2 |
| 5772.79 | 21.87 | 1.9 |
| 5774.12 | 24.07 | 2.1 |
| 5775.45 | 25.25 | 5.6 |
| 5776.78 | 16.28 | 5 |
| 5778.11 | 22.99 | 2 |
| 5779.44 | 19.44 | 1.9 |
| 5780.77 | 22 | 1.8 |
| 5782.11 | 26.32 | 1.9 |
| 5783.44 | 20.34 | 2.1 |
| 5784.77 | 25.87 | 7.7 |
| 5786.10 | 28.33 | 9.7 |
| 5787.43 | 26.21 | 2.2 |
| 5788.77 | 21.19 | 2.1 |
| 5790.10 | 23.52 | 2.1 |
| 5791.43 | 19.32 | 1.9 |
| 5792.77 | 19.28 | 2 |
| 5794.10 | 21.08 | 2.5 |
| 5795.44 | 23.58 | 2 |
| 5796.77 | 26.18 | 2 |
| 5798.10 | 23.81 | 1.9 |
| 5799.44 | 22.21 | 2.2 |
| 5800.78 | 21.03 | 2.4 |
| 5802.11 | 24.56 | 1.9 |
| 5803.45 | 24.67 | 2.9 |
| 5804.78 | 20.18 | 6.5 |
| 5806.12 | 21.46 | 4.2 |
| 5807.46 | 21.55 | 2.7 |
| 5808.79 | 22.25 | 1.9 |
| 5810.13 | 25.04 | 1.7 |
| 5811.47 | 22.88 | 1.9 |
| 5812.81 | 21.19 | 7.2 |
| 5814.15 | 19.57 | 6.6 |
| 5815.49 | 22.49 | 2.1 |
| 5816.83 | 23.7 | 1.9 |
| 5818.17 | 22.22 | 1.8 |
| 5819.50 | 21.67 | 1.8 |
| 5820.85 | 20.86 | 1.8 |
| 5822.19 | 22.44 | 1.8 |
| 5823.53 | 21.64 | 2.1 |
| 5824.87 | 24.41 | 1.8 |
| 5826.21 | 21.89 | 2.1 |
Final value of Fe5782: 0.0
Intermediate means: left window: 22.7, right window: 22.6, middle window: 22.6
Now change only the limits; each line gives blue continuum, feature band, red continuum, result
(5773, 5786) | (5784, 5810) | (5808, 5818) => -0.49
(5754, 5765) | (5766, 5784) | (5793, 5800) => -0.06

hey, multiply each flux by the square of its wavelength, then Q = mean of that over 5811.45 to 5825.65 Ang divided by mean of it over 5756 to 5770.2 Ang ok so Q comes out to 1.04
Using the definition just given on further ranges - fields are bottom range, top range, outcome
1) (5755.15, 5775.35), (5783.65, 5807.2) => 1.05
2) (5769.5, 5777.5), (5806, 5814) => 1.03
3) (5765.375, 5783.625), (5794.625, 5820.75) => 1.03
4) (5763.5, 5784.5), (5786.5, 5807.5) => 1.03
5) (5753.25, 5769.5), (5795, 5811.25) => 1.08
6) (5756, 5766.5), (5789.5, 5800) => 1.06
